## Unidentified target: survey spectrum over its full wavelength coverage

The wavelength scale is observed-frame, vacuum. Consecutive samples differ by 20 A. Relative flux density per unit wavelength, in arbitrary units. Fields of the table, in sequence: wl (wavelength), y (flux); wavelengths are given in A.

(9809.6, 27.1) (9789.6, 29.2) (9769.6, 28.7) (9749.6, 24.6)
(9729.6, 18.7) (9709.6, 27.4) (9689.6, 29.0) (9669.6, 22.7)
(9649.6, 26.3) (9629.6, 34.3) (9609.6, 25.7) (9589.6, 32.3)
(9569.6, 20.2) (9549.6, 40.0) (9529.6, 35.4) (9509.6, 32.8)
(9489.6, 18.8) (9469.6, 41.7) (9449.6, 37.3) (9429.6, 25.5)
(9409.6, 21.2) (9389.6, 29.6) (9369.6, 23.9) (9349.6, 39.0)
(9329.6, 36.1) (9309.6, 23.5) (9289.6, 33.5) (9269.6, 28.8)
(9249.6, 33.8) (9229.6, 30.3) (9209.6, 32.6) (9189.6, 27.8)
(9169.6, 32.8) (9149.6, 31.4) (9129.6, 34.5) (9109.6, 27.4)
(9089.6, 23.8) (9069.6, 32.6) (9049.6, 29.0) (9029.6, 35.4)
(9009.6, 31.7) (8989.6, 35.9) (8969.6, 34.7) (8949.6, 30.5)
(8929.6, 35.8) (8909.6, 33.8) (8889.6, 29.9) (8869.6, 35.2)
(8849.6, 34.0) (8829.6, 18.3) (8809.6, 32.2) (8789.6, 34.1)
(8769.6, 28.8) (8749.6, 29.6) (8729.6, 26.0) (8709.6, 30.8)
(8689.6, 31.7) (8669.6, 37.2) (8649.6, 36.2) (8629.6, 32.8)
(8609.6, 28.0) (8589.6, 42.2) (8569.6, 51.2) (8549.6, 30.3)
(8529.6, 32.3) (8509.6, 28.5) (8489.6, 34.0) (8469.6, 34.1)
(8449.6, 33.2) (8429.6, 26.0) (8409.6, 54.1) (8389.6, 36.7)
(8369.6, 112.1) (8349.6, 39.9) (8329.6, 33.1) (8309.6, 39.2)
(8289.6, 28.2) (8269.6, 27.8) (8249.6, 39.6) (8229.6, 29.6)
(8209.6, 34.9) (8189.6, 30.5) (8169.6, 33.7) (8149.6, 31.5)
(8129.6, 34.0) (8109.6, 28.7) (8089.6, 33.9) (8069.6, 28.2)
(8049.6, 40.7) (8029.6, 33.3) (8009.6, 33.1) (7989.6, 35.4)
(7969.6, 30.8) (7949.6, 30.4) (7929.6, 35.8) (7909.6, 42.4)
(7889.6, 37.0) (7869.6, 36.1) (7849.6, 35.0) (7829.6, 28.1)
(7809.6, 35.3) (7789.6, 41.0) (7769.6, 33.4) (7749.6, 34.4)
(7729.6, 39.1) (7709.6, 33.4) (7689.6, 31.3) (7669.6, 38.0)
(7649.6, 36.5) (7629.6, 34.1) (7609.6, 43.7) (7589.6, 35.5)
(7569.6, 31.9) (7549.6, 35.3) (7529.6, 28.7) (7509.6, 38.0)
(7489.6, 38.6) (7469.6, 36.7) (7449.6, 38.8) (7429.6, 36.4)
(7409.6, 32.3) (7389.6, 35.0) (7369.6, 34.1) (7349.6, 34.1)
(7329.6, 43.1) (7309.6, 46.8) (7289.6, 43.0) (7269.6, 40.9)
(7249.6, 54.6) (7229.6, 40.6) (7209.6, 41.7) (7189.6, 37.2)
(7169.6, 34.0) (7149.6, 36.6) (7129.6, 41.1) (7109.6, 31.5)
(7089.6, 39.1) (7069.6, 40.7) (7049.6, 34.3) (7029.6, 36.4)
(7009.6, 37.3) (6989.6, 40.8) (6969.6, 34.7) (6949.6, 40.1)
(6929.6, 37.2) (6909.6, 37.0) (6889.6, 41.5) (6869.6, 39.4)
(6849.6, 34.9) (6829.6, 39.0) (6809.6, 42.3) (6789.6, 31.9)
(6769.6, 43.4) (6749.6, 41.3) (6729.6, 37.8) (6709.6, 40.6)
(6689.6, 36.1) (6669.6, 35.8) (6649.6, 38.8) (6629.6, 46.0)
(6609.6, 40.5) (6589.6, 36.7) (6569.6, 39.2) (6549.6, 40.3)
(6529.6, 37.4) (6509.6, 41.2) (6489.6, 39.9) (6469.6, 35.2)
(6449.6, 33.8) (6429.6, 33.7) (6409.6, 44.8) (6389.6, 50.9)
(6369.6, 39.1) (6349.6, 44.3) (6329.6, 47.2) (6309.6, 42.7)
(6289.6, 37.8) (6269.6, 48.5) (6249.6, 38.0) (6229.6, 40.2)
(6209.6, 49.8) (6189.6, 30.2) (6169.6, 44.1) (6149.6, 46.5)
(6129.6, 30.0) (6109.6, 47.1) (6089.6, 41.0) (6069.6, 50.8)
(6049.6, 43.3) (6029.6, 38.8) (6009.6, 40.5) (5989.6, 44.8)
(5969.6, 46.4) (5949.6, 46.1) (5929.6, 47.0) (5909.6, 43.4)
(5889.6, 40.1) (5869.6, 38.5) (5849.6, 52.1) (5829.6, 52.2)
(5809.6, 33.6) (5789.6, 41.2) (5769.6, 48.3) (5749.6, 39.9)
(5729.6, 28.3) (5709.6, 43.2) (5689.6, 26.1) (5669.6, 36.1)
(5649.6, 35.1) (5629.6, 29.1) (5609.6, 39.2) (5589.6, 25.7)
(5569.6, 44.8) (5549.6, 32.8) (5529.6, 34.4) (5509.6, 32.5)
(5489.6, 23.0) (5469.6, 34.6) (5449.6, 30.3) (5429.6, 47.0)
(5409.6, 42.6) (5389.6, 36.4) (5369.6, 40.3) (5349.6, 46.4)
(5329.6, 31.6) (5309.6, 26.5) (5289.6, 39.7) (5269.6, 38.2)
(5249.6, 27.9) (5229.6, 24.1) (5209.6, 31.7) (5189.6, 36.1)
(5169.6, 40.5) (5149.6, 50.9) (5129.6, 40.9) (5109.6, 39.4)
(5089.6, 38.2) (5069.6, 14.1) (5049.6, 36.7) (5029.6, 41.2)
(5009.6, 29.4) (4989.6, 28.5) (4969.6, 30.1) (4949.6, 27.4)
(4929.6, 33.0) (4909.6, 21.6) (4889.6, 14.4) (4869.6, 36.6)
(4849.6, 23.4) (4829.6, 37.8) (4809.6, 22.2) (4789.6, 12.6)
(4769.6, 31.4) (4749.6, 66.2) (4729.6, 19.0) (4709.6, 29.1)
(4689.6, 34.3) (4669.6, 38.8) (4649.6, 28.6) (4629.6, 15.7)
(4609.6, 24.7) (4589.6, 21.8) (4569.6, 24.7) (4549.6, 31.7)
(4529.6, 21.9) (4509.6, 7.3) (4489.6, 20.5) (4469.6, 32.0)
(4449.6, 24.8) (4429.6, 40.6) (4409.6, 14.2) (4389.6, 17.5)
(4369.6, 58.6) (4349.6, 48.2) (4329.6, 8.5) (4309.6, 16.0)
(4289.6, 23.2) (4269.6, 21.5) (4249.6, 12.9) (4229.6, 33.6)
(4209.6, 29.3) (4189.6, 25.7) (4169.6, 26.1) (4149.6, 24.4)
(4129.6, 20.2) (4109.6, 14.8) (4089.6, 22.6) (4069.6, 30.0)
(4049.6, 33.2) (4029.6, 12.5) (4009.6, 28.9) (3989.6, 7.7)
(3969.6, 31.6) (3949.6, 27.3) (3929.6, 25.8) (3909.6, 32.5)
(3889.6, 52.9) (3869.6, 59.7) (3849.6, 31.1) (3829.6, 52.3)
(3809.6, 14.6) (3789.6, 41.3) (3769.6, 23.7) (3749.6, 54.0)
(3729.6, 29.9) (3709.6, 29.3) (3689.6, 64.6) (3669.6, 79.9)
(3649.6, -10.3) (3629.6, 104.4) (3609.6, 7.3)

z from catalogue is 0.28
